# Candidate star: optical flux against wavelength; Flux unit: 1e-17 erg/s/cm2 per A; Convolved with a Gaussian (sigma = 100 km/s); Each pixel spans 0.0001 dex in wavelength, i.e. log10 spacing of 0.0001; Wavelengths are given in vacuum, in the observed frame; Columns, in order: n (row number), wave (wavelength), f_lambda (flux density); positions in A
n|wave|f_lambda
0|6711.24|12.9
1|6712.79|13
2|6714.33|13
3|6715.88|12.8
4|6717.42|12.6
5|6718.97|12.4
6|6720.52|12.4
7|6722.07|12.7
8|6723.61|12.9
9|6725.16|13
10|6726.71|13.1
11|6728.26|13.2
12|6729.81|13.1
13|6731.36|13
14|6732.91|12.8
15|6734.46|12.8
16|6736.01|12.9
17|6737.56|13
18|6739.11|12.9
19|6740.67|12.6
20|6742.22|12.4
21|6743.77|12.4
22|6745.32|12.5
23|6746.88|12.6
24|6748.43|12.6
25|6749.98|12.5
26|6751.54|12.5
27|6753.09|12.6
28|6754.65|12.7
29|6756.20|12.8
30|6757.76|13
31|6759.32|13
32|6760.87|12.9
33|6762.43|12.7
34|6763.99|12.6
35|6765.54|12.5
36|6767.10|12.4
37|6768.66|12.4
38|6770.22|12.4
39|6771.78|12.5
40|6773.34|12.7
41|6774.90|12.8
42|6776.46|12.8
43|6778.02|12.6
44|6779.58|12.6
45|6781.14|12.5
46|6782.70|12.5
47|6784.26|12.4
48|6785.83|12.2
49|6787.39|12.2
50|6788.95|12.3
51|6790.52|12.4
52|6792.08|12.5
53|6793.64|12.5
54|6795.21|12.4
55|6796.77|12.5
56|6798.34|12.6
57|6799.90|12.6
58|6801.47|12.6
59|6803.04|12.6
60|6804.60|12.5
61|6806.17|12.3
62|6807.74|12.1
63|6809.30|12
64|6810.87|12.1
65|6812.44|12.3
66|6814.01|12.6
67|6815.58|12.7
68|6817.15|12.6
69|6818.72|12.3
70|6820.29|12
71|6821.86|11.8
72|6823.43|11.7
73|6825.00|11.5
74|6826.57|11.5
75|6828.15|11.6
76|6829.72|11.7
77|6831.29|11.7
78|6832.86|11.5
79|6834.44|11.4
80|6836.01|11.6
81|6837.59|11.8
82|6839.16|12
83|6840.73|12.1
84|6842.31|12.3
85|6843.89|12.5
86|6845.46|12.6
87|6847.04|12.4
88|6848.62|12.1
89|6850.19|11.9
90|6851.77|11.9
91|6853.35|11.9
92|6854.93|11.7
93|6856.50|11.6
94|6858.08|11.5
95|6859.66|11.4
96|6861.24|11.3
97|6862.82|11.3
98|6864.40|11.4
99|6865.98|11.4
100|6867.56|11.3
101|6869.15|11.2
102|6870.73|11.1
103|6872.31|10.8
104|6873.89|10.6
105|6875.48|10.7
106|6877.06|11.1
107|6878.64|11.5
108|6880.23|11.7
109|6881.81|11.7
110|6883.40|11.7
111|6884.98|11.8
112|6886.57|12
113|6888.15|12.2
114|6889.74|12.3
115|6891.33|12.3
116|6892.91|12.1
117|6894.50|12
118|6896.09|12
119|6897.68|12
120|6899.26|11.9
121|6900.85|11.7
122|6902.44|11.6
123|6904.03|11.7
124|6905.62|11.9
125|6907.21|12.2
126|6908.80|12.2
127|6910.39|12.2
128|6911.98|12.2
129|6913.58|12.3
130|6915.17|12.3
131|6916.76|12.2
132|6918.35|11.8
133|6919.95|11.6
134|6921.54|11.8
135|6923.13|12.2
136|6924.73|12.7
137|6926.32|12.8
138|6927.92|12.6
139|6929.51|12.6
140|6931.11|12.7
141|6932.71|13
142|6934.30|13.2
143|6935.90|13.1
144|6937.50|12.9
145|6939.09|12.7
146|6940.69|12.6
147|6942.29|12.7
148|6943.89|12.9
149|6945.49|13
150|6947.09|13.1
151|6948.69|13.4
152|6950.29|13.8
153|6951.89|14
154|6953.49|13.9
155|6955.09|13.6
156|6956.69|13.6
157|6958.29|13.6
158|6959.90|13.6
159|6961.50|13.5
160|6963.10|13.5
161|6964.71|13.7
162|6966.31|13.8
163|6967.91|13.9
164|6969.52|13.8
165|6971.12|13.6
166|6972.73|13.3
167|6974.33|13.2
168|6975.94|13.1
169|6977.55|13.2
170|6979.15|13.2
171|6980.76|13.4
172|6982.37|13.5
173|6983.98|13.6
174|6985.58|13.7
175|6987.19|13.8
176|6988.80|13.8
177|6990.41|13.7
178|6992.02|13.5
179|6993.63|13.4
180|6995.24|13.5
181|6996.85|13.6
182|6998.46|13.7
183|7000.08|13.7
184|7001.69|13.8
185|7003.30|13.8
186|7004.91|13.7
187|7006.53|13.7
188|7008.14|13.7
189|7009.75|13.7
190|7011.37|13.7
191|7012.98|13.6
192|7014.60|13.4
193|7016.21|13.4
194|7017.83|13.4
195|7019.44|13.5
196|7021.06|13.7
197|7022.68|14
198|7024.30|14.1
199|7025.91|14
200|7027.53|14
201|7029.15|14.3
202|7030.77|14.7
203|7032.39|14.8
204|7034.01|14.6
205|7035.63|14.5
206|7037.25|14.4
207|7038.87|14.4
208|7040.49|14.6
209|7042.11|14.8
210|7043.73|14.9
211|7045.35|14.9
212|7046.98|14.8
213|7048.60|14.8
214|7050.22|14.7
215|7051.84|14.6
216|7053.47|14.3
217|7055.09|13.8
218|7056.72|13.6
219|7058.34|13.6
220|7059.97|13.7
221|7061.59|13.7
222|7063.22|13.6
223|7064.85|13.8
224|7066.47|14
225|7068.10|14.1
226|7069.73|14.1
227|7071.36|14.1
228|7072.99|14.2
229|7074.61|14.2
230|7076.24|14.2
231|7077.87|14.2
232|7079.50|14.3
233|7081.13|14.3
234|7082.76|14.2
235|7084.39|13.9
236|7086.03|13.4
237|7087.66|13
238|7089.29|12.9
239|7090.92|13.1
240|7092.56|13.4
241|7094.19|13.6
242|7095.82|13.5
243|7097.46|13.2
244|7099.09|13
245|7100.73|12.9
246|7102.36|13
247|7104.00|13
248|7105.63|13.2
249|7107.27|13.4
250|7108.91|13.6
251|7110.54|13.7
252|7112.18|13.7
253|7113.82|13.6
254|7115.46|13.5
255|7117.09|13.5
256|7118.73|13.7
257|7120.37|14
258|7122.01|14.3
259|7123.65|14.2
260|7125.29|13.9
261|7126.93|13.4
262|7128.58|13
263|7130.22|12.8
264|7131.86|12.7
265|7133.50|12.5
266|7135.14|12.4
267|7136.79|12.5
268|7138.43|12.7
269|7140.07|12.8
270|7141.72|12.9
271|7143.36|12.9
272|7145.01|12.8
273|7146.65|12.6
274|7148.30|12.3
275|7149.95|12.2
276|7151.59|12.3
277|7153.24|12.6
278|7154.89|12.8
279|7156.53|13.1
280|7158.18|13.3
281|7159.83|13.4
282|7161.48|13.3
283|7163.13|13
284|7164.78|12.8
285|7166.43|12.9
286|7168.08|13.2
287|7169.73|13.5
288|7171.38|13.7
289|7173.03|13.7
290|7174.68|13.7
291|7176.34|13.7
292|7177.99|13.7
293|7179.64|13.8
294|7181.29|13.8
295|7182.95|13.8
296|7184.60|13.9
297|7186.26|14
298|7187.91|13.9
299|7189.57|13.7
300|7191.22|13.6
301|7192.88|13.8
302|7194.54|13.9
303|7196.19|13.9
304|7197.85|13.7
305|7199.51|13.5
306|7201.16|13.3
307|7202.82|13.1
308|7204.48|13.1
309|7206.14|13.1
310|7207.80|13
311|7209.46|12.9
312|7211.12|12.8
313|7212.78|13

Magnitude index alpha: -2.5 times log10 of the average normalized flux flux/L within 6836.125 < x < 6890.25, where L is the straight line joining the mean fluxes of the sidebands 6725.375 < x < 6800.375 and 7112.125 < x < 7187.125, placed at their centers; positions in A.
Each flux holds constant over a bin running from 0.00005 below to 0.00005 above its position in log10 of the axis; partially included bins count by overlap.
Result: 0.10 mag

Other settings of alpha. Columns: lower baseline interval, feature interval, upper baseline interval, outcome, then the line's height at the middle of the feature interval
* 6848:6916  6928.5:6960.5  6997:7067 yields -0.04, 12.7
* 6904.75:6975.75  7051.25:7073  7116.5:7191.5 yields -0.06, 13.1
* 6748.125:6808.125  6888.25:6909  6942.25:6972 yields 0.11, 13.2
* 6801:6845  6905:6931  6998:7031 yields 0.06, 12.9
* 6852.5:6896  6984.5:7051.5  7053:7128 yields -0.08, 13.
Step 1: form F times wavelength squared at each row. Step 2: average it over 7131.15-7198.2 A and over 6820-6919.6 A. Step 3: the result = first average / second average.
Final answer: 1.22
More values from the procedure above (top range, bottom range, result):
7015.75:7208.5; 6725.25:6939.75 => 1.21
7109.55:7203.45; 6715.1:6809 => 1.18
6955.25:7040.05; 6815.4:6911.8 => 1.21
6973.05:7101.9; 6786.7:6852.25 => 1.21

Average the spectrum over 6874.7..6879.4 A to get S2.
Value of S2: 11.1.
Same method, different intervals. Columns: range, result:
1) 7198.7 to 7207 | 13.2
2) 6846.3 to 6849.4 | 12.2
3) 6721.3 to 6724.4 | 12.8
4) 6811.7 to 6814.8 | 12.4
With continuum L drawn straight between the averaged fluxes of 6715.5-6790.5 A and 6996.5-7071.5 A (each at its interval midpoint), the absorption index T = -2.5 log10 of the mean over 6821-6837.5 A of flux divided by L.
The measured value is 0.13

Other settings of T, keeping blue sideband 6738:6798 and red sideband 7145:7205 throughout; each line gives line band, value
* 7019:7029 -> -0.07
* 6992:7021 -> -0.05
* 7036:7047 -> -0.12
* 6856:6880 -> 0.14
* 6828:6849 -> 0.07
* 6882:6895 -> 0.07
